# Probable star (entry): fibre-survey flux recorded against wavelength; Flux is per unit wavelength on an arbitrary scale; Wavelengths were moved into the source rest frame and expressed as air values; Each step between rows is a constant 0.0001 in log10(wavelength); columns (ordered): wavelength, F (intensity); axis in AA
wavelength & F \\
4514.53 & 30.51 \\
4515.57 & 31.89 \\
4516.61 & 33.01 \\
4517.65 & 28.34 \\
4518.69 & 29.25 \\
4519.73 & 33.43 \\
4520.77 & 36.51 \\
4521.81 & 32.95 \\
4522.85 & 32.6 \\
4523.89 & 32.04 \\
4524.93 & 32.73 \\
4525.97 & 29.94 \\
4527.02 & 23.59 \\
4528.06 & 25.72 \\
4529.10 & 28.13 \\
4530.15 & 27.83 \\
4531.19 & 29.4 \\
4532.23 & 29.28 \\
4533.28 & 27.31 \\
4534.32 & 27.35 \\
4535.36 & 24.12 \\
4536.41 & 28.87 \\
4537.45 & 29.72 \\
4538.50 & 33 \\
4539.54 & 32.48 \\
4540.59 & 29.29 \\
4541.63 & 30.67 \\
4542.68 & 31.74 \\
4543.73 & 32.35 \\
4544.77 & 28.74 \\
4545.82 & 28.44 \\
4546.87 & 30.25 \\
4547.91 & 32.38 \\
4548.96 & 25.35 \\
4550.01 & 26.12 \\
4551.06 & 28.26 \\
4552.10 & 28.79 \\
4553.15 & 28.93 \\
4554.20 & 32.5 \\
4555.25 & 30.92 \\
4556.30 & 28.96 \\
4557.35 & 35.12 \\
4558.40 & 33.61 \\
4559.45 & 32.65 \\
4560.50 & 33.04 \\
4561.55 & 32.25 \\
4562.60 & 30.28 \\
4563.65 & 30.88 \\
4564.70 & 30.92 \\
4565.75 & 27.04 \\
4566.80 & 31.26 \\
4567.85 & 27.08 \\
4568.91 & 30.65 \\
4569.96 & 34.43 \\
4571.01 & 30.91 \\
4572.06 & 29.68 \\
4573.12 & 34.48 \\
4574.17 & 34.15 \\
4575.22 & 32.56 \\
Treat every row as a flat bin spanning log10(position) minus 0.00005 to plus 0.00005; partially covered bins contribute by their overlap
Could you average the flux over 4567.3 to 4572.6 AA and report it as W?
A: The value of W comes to 30.5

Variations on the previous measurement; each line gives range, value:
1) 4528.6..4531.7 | 28.4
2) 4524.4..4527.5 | 28.8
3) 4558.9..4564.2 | 31.8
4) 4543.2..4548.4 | 30.4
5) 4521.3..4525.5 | 32.6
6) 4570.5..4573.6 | 31.6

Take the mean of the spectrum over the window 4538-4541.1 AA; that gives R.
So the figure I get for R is 31.6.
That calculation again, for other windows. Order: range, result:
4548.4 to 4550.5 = 25.8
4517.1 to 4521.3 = 31.9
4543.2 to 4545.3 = 30.5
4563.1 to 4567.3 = 30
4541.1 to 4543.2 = 31.2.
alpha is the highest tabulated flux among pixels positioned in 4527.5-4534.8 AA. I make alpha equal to 29.4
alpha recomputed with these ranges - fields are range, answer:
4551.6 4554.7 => 32.5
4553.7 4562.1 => 35.12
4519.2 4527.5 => 36.51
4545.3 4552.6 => 32.38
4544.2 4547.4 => 30.25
